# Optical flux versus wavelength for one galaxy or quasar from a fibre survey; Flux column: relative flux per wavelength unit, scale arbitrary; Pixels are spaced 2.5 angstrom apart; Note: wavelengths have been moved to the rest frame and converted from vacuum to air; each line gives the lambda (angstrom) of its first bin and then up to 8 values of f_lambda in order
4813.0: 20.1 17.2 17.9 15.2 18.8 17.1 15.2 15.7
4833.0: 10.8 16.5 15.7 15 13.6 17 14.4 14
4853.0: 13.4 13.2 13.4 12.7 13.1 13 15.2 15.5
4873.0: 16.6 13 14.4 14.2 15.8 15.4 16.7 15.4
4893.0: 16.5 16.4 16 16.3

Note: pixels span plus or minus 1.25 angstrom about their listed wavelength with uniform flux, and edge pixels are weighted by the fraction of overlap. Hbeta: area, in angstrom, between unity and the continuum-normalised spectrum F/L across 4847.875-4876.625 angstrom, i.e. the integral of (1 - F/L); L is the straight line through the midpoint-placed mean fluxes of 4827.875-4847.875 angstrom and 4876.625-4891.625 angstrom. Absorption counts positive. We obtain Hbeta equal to 2.21 angstrom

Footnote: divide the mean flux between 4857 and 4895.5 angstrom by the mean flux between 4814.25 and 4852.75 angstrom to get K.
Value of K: 0.95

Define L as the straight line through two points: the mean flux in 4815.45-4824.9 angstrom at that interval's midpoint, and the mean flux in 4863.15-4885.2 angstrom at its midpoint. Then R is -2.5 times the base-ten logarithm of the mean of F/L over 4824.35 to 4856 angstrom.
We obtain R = 0.11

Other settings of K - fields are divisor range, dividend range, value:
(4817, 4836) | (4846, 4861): 0.87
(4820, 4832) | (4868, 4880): 0.91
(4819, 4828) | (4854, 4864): 0.78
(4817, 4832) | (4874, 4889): 0.90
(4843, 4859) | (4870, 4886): 1.05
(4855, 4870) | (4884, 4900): 1.19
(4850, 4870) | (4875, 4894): 1.12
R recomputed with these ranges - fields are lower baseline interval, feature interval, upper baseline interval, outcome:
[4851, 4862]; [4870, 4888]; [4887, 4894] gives 0.01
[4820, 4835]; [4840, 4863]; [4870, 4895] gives 0.11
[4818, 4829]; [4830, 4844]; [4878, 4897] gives 0.14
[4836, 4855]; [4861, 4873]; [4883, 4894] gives 0.07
